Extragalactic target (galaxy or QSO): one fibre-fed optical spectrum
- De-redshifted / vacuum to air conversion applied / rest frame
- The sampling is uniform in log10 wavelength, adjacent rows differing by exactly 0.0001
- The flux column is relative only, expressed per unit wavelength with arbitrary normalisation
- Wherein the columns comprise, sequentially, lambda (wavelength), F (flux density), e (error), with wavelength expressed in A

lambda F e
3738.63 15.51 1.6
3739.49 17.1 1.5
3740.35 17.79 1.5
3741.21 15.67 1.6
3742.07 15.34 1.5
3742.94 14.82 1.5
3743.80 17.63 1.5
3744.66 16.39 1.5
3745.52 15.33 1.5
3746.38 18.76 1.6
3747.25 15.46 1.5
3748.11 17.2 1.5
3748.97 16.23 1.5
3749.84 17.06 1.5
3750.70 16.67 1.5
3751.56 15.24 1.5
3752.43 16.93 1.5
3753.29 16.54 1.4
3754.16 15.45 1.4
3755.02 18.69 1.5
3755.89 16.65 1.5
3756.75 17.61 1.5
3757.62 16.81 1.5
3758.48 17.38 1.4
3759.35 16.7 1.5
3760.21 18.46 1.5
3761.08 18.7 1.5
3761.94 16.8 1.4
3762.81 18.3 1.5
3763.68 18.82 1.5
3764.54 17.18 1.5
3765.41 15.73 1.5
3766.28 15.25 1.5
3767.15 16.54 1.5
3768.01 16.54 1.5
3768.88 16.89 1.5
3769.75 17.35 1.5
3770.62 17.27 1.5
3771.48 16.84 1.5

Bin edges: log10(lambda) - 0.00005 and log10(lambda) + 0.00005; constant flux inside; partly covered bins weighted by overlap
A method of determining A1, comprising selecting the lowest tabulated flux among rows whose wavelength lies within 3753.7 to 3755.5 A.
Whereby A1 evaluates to 15.45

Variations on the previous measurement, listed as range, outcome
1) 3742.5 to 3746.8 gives 14.82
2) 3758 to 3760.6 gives 16.7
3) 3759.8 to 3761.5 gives 18.46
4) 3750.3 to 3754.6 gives 15.24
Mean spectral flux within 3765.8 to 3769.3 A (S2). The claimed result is 16.3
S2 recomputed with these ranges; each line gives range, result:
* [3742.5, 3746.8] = 16.6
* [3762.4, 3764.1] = 18.5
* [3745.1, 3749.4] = 16.6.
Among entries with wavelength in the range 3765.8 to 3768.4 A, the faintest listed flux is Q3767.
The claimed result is 15.25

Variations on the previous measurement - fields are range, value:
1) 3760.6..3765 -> 16.8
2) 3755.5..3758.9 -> 16.65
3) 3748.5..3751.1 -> 16.23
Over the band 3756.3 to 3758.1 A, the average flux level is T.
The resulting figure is 17.3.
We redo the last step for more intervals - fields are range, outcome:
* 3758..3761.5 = 17.8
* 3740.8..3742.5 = 15.5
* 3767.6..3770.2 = 16.9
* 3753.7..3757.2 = 17.1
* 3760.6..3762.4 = 17.8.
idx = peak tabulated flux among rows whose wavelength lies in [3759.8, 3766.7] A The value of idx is 18.82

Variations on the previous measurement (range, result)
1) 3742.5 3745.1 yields 17.63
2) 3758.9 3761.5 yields 18.7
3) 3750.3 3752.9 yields 16.93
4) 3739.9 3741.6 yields 17.79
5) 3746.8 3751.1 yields 17.2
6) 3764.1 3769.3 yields 17.18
